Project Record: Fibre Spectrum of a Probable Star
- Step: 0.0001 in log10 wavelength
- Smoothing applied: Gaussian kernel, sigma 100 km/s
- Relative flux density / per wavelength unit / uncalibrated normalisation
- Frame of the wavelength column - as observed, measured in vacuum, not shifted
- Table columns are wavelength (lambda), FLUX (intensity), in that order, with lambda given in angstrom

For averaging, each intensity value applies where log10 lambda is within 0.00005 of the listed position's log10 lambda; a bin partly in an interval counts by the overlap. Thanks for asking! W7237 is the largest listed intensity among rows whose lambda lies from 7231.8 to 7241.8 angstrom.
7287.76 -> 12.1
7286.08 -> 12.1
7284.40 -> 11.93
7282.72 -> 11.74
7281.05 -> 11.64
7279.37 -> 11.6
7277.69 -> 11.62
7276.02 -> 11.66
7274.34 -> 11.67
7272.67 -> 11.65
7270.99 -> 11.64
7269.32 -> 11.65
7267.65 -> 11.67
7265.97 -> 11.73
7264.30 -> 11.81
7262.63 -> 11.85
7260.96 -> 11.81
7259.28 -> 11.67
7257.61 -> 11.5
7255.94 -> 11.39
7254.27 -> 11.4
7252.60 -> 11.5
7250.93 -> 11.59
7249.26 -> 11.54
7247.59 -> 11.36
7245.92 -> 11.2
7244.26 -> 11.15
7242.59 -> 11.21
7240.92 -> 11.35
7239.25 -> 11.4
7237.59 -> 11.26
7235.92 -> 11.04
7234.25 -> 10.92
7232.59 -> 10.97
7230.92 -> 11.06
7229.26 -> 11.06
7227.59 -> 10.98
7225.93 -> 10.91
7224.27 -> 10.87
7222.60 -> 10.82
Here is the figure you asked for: 11.4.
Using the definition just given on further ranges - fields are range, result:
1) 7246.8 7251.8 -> 11.59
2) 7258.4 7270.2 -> 11.85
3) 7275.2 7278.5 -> 11.66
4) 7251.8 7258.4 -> 11.5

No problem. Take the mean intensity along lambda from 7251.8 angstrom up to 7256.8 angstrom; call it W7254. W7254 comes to 11.4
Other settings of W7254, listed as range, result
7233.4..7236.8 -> 11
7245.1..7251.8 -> 11.4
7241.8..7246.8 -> 11.2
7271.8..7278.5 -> 11.6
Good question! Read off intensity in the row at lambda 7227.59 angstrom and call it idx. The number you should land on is 10.98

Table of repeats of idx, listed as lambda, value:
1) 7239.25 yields 11.4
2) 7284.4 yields 11.93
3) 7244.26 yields 11.15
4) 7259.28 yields 11.67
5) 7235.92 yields 11.04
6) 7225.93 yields 10.91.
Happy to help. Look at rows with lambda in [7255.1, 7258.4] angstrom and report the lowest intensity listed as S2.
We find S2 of 11.39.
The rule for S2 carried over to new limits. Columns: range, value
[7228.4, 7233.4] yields 10.97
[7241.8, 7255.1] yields 11.15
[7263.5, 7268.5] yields 11.67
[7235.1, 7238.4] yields 11.04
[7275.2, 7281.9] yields 11.6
